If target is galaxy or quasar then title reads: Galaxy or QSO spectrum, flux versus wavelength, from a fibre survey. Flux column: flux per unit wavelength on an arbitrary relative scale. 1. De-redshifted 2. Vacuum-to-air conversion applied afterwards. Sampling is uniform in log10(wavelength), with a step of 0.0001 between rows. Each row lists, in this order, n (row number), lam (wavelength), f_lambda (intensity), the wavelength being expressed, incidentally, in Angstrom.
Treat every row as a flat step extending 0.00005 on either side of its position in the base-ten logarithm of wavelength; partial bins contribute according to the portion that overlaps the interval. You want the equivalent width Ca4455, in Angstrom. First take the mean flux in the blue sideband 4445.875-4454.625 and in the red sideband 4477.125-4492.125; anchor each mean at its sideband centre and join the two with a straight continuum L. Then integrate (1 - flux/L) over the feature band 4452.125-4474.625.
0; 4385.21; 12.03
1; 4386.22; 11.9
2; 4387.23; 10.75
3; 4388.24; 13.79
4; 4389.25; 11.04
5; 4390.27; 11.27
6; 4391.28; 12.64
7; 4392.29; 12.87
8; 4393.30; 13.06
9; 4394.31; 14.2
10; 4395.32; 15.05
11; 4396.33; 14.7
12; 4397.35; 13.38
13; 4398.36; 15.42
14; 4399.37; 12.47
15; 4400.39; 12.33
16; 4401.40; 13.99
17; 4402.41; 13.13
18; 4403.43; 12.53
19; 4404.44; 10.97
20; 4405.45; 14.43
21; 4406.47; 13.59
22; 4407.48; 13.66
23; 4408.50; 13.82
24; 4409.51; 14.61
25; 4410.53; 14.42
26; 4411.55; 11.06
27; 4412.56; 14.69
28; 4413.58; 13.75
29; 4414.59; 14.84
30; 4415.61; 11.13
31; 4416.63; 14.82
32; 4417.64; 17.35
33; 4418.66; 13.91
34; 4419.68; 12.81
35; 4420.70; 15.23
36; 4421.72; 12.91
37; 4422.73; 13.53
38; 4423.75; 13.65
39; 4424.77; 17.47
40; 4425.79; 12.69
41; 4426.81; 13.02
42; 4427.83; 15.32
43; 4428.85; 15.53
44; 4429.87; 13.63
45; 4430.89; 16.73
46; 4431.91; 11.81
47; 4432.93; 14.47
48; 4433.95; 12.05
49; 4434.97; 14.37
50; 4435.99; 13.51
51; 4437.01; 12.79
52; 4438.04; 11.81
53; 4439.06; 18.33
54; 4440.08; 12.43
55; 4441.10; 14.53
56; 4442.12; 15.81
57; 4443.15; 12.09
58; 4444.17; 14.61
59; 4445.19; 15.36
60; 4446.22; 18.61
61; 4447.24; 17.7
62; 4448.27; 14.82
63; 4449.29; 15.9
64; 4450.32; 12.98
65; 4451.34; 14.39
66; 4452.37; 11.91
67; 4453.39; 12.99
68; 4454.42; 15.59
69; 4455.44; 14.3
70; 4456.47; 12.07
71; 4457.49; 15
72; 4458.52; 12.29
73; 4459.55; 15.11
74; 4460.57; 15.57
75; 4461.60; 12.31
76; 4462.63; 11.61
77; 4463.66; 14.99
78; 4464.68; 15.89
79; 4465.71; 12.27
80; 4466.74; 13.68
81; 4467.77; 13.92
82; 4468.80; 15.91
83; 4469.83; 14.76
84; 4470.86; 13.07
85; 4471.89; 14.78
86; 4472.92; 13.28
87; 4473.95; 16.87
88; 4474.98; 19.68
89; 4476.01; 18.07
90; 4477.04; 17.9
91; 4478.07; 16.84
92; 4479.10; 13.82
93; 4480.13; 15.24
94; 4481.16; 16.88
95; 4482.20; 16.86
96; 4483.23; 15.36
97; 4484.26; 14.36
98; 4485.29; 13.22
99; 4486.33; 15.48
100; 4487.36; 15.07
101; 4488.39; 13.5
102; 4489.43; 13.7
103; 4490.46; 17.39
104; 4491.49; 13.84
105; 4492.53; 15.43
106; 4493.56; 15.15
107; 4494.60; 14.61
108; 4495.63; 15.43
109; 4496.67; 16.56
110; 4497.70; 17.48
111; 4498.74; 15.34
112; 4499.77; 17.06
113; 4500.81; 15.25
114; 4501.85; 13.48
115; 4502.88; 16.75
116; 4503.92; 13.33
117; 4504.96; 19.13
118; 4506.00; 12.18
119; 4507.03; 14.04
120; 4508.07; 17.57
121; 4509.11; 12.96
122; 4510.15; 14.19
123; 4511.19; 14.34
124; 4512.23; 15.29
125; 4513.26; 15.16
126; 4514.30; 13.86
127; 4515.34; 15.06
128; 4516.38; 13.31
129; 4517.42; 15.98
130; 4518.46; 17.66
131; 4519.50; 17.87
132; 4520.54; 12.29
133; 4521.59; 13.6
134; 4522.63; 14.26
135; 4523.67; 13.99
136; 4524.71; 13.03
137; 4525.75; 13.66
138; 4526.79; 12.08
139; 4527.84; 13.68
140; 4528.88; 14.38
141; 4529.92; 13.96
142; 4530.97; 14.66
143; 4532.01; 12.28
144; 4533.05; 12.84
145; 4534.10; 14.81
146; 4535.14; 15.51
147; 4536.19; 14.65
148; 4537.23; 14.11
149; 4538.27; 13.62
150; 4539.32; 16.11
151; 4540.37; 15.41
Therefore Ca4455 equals 1.4 Angstrom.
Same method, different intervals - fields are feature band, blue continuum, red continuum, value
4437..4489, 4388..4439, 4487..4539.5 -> -2.1 Angstrom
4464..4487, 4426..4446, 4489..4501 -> -0.3 Angstrom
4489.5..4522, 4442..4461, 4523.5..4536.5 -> -2.7 Angstrom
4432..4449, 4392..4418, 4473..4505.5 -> 0.0 Angstrom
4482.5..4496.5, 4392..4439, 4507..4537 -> -0.7 Angstrom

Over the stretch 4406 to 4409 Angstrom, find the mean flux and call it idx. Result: 13.7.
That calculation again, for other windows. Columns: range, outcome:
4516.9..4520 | 17.2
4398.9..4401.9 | 12.9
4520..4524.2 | 13.5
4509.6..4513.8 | 14.7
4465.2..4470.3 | 14.1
